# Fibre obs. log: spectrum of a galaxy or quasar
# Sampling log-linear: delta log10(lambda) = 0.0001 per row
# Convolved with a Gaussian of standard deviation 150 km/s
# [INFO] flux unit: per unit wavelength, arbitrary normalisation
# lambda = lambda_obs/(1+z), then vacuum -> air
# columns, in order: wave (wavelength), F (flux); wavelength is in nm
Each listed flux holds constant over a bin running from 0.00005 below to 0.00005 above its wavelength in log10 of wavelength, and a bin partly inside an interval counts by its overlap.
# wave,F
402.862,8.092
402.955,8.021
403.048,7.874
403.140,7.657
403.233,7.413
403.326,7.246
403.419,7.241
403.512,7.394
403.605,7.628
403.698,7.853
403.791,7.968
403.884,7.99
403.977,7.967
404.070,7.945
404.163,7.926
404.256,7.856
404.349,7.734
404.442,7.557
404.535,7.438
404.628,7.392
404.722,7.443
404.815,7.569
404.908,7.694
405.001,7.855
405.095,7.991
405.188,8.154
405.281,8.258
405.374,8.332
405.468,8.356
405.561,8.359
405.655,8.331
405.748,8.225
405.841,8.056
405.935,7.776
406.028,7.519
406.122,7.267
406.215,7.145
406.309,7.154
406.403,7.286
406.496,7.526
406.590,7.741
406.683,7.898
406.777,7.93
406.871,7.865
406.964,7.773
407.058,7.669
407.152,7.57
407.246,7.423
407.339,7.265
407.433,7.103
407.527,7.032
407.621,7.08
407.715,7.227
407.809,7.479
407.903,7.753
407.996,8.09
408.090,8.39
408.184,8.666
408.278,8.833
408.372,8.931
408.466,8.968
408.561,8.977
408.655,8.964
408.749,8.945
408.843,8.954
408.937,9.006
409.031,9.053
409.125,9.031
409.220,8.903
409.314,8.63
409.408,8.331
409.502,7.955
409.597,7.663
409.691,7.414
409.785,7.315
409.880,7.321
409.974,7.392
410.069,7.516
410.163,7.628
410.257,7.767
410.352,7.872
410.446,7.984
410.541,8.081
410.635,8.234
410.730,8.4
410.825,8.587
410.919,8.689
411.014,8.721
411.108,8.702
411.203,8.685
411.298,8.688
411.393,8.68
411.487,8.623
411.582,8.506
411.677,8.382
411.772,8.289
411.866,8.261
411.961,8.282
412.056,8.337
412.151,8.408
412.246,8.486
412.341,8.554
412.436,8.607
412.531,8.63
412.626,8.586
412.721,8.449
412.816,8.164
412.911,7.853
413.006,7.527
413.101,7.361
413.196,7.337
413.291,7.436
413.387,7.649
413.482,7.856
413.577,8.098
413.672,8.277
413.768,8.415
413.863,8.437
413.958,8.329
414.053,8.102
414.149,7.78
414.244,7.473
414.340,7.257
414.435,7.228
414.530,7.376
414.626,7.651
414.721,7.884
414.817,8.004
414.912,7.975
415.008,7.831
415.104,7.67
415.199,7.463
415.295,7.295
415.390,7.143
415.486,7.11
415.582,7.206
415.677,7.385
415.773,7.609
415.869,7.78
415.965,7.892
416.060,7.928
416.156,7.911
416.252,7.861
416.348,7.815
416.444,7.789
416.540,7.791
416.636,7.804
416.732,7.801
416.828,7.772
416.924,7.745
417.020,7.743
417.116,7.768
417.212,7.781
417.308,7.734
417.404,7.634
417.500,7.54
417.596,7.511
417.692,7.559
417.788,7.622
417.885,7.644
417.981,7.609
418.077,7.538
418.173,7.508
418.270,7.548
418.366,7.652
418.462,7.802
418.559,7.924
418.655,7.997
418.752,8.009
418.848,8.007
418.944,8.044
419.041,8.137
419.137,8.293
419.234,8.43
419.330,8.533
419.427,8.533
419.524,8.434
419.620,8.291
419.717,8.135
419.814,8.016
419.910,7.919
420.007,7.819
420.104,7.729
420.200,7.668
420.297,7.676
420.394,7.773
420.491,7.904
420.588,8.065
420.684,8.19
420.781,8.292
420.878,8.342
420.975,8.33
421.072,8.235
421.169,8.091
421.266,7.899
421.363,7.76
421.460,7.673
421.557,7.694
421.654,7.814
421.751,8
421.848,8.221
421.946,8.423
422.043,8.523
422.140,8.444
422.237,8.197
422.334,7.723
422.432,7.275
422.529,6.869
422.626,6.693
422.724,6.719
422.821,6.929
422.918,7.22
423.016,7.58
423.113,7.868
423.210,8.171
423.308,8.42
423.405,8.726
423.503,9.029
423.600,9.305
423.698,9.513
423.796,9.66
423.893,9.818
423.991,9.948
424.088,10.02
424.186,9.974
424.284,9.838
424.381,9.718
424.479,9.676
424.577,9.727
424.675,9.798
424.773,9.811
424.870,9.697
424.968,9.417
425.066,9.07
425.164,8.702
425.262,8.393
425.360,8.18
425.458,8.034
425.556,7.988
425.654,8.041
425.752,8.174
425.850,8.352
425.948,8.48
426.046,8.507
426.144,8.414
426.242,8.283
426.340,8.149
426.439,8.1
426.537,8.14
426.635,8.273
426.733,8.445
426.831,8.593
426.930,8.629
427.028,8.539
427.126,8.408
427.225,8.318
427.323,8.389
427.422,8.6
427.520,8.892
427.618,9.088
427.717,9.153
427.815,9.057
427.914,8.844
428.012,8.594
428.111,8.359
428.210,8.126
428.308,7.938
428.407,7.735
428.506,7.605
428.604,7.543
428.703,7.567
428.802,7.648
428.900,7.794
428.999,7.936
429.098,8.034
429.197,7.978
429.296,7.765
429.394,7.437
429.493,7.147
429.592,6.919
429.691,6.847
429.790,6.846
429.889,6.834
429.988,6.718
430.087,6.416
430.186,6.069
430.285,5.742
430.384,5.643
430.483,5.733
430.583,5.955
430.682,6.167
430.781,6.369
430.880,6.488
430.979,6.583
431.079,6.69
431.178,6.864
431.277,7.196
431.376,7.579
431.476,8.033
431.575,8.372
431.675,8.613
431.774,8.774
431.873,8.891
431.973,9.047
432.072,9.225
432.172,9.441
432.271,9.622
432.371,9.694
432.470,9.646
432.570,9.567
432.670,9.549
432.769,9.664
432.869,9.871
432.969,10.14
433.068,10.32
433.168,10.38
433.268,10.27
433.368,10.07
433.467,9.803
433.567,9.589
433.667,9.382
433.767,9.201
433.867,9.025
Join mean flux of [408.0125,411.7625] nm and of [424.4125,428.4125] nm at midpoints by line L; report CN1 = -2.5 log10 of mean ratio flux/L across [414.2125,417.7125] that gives 0.11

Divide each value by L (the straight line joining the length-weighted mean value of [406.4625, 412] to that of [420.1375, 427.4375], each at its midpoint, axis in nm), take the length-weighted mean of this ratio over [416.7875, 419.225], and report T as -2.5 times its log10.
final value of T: 0.07 mag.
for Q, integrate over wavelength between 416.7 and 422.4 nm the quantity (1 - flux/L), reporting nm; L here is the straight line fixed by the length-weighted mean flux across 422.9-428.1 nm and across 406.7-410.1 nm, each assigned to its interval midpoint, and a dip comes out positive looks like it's 0.40 nm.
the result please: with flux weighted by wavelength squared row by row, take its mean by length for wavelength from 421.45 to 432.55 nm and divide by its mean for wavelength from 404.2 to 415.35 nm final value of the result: 1.10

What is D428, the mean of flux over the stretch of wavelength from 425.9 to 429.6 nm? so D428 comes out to 8.21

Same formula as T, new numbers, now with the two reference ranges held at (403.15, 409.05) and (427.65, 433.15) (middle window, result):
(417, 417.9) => 0.03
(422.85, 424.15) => -0.12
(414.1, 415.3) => 0.04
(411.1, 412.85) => -0.08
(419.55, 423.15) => 0.01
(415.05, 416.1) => 0.06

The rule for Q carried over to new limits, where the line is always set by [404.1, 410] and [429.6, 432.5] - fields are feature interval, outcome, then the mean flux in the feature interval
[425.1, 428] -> -0.36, 8.46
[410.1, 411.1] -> -0.04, 8.21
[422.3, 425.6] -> -0.48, 8.7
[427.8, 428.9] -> -0.08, 8.05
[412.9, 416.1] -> 0.04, 7.69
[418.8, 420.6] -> -0.09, 8.07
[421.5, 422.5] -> -0.05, 8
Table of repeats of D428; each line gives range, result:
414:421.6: 7.82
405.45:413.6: 8.09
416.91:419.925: 7.9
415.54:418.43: 7.69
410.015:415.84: 8.01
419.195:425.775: 8.4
